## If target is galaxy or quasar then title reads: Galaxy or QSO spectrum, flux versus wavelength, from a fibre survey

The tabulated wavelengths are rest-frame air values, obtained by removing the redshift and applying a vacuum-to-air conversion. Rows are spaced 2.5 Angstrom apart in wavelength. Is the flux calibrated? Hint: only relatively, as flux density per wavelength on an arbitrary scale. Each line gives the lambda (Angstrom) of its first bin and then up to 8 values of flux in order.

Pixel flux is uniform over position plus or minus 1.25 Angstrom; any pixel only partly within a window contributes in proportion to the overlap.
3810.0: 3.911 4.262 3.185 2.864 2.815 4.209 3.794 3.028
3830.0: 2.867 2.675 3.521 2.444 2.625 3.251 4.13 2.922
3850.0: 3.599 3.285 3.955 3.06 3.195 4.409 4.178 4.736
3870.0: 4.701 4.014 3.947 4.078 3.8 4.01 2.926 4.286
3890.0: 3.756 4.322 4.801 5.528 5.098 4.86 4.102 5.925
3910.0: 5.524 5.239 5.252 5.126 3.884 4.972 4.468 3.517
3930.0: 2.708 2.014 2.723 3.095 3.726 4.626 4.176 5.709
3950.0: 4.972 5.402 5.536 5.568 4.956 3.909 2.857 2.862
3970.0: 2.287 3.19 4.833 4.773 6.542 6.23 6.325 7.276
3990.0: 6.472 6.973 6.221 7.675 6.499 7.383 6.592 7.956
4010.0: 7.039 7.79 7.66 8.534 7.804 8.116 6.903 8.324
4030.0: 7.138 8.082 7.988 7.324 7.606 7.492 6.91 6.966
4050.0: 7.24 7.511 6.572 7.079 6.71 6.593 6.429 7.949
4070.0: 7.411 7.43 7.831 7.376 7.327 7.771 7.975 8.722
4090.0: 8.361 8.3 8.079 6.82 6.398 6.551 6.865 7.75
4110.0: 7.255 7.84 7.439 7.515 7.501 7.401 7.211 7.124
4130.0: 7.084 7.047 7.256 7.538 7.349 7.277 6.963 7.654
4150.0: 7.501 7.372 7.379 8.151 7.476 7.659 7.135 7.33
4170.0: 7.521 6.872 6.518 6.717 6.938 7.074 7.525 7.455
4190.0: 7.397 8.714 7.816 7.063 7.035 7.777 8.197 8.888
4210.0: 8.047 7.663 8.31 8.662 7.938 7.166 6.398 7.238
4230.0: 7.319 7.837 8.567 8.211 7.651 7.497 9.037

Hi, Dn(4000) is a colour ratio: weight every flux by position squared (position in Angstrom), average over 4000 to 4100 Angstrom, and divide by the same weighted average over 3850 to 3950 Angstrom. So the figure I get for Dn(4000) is 1.92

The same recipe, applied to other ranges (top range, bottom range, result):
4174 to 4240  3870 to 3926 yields 1.96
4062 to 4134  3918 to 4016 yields 1.53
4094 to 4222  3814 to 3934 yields 2.19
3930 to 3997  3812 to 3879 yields 1.42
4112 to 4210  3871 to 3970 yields 1.95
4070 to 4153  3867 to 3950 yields 1.92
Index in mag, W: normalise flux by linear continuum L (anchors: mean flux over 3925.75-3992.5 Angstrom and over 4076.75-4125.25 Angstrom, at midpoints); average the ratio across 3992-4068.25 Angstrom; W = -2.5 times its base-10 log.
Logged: -0.219 mag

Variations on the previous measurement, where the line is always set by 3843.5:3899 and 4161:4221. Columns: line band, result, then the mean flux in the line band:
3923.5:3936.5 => 0.430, 3.12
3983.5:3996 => -0.243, 6.65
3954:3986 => 0.117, 4.58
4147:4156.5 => -0.049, 7.48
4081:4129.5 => -0.138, 7.51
